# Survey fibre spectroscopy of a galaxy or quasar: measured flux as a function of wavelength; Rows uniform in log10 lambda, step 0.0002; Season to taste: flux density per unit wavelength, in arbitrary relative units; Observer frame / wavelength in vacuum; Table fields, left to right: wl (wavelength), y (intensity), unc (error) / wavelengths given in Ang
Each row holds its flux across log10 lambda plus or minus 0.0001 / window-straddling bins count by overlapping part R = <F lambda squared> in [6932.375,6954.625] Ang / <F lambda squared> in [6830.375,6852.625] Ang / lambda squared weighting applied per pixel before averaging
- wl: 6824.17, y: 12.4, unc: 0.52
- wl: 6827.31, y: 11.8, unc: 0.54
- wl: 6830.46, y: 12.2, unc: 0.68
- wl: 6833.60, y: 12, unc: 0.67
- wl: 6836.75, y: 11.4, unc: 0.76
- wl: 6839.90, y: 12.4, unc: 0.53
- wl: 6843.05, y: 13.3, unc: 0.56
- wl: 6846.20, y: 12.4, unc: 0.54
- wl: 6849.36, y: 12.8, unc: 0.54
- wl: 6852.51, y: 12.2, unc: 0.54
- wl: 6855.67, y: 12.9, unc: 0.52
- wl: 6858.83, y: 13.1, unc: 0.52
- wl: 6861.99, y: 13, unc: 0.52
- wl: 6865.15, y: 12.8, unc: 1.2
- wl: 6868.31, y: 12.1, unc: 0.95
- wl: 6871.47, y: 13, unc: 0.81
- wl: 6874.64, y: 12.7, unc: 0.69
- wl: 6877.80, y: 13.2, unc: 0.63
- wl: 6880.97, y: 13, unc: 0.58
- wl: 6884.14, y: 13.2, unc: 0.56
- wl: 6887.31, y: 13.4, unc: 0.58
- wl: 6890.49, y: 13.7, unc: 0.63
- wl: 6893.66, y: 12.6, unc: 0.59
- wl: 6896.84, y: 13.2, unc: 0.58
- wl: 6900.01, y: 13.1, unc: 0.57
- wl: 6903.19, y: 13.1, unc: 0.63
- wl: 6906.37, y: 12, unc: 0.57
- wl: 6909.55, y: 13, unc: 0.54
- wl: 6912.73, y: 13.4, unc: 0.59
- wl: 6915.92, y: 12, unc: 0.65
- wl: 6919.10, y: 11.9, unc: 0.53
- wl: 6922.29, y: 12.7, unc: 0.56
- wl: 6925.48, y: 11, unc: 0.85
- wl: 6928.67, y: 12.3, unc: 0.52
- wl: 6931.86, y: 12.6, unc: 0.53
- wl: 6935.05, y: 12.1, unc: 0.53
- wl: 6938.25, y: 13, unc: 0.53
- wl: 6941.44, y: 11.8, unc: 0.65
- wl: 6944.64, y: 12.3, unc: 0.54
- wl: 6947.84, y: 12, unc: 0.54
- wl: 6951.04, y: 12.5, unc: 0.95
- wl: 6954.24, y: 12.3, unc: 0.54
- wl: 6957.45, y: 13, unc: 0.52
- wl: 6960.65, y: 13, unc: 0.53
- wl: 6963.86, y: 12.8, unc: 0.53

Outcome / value 1.0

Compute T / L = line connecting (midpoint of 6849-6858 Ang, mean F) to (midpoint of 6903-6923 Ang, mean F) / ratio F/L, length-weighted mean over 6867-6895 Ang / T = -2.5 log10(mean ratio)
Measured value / -0.03 mag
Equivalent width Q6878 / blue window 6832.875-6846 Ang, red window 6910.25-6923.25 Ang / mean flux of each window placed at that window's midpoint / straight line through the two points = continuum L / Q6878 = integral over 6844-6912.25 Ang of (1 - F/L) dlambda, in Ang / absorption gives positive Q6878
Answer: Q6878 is -2.6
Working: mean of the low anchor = 12.3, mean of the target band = 12.9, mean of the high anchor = 12.5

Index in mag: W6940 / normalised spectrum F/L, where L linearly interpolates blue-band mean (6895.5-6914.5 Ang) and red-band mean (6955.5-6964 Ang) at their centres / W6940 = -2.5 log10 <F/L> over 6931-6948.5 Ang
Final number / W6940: 0.05 mag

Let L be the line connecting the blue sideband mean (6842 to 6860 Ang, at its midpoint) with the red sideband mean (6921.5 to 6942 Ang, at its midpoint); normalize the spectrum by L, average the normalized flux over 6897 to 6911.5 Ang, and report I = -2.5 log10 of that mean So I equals -0.040 mag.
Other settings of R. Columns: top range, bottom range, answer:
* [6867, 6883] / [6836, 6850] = 1.04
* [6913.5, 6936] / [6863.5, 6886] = 0.96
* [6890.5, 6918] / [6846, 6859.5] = 1.03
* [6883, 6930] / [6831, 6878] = 1.02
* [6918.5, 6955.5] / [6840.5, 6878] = 0.98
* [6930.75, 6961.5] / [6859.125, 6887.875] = 0.98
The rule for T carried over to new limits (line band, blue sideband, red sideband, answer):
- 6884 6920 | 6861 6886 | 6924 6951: -0.03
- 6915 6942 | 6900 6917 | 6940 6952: 0.02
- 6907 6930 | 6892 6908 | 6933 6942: 0.02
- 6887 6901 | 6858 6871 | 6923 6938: -0.06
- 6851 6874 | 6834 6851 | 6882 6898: 0.00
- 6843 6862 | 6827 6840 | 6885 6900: -0.04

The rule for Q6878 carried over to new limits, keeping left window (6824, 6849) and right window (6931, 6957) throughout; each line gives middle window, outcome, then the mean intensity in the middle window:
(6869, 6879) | -0.5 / 12.9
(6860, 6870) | -0.3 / 12.7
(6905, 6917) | -0.3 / 12.6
